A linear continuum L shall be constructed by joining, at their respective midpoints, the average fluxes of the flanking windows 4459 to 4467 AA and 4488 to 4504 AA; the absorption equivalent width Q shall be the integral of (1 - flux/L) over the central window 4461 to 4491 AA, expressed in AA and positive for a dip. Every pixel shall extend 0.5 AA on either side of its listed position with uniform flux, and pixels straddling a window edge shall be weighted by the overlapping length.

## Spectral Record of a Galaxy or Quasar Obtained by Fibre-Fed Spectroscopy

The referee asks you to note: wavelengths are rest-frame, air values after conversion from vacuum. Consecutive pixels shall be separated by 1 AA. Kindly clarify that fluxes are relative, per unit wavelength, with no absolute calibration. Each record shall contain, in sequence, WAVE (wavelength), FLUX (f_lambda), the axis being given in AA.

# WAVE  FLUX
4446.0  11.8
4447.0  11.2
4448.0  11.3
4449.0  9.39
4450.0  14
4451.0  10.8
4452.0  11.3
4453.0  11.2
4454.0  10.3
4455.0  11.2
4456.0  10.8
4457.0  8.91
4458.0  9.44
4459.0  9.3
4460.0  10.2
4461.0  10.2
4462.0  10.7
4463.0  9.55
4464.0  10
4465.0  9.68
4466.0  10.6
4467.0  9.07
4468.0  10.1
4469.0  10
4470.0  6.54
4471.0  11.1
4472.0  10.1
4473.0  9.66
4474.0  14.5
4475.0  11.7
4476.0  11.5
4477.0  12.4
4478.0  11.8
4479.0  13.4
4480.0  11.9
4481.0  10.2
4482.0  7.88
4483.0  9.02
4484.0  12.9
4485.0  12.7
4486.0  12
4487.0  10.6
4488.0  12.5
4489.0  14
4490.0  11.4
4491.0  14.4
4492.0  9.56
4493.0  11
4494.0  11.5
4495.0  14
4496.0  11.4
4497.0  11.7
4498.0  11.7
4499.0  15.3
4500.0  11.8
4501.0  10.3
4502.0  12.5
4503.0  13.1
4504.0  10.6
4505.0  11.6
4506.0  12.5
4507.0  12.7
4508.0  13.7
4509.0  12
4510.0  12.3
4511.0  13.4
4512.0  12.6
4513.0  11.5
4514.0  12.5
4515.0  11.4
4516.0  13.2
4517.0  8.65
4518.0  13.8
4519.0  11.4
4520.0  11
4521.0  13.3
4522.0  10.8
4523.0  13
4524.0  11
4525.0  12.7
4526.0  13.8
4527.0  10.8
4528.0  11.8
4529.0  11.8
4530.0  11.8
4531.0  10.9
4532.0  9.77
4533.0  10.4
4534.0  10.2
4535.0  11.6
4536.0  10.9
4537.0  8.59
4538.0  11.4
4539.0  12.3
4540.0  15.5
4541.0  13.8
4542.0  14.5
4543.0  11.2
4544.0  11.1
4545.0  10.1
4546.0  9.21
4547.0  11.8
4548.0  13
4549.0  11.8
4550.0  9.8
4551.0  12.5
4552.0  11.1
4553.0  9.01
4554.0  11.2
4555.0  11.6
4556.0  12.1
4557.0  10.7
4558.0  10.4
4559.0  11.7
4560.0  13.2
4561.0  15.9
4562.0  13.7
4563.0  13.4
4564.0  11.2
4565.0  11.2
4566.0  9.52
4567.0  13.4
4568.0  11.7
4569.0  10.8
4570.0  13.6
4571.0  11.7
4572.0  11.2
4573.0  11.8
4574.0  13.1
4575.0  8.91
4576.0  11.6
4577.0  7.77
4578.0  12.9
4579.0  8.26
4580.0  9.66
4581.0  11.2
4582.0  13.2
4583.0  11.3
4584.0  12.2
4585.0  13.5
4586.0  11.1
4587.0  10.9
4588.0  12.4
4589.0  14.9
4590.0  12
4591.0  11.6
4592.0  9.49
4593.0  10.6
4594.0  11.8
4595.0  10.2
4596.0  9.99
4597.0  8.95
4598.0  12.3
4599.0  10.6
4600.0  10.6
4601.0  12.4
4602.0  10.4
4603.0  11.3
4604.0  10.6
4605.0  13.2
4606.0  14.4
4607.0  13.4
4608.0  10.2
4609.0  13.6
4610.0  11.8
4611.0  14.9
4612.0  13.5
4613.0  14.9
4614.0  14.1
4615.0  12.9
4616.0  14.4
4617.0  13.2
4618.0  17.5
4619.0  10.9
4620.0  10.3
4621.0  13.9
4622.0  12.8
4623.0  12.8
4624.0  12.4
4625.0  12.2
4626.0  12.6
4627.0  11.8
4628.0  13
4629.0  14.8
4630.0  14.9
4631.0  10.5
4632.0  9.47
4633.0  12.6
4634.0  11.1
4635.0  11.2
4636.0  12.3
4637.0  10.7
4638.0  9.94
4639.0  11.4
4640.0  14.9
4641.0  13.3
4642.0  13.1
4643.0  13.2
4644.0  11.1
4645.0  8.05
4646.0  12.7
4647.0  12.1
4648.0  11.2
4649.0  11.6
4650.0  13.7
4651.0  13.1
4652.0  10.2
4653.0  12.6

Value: -0.3 AA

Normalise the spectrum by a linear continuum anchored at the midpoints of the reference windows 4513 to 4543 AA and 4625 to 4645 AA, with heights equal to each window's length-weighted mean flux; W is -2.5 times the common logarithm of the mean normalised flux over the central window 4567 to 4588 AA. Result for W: 0.05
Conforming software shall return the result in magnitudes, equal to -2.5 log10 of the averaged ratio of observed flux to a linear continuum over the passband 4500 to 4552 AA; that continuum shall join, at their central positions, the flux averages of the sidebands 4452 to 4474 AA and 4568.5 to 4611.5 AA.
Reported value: -0.10 mag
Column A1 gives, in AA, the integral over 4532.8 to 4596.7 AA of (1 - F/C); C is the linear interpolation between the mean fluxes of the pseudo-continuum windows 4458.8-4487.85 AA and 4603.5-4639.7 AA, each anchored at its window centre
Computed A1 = 1.9 AA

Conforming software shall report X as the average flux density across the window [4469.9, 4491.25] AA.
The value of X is 11.5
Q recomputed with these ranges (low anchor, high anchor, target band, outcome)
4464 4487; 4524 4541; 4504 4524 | -1.38 AA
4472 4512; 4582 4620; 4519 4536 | 0.74 AA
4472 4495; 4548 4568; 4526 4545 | 0.26 AA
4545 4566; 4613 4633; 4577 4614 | 1.90 AA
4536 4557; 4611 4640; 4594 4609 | 1.10 AA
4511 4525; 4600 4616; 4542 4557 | 1.25 AA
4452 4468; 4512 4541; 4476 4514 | -3.65 AA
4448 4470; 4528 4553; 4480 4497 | -1.43 AA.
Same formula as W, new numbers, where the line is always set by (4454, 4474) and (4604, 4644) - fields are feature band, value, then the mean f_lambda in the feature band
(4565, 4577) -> 0.04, 11.4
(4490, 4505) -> -0.14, 12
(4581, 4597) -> 0.05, 11.6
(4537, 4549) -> -0.06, 12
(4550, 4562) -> -0.02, 11.8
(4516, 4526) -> -0.09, 11.9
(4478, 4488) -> -0.10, 11.3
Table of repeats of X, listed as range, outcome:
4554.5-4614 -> 11.8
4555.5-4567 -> 12.1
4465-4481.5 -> 10.9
